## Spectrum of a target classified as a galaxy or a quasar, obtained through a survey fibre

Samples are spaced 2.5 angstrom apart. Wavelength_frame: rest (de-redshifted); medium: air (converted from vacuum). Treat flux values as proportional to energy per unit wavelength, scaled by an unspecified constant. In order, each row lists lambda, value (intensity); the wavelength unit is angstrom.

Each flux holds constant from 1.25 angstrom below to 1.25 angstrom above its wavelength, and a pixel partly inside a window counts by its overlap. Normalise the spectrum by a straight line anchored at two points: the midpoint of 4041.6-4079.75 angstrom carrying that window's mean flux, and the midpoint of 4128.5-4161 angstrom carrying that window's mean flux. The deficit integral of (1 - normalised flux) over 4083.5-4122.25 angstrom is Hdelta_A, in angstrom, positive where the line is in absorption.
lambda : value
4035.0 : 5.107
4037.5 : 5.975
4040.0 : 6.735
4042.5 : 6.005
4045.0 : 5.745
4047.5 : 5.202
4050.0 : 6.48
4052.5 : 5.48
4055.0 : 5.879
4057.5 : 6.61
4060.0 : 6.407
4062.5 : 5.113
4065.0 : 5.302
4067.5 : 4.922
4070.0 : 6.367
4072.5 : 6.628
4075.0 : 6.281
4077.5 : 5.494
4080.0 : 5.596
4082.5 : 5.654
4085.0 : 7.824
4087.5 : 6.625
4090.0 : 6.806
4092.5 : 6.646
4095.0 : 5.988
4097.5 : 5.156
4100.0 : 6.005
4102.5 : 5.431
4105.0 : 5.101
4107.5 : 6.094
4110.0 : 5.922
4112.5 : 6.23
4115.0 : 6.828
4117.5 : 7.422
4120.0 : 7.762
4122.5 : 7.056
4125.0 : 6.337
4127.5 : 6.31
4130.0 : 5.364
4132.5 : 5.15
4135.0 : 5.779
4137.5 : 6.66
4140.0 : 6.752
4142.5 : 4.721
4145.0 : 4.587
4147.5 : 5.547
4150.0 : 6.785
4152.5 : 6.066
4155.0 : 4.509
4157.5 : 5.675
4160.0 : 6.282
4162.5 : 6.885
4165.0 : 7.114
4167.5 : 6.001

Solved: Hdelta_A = -4.26 angstrom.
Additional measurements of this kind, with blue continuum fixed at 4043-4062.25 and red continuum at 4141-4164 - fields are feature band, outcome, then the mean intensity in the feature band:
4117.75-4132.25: -1.92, 6.53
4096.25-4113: 0.37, 5.68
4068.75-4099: -2.05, 6.25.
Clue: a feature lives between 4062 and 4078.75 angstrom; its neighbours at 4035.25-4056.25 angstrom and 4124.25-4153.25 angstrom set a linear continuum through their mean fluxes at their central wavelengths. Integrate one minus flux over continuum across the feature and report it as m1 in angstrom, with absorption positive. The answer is 0.3 angstrom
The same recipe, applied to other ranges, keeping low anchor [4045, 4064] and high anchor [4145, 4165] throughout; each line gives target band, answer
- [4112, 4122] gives -2.04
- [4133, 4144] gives 0.09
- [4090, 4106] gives 0.23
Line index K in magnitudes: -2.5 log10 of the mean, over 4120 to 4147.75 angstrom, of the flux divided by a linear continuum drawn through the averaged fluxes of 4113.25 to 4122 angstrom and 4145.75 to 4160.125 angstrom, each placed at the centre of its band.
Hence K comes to 0.109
